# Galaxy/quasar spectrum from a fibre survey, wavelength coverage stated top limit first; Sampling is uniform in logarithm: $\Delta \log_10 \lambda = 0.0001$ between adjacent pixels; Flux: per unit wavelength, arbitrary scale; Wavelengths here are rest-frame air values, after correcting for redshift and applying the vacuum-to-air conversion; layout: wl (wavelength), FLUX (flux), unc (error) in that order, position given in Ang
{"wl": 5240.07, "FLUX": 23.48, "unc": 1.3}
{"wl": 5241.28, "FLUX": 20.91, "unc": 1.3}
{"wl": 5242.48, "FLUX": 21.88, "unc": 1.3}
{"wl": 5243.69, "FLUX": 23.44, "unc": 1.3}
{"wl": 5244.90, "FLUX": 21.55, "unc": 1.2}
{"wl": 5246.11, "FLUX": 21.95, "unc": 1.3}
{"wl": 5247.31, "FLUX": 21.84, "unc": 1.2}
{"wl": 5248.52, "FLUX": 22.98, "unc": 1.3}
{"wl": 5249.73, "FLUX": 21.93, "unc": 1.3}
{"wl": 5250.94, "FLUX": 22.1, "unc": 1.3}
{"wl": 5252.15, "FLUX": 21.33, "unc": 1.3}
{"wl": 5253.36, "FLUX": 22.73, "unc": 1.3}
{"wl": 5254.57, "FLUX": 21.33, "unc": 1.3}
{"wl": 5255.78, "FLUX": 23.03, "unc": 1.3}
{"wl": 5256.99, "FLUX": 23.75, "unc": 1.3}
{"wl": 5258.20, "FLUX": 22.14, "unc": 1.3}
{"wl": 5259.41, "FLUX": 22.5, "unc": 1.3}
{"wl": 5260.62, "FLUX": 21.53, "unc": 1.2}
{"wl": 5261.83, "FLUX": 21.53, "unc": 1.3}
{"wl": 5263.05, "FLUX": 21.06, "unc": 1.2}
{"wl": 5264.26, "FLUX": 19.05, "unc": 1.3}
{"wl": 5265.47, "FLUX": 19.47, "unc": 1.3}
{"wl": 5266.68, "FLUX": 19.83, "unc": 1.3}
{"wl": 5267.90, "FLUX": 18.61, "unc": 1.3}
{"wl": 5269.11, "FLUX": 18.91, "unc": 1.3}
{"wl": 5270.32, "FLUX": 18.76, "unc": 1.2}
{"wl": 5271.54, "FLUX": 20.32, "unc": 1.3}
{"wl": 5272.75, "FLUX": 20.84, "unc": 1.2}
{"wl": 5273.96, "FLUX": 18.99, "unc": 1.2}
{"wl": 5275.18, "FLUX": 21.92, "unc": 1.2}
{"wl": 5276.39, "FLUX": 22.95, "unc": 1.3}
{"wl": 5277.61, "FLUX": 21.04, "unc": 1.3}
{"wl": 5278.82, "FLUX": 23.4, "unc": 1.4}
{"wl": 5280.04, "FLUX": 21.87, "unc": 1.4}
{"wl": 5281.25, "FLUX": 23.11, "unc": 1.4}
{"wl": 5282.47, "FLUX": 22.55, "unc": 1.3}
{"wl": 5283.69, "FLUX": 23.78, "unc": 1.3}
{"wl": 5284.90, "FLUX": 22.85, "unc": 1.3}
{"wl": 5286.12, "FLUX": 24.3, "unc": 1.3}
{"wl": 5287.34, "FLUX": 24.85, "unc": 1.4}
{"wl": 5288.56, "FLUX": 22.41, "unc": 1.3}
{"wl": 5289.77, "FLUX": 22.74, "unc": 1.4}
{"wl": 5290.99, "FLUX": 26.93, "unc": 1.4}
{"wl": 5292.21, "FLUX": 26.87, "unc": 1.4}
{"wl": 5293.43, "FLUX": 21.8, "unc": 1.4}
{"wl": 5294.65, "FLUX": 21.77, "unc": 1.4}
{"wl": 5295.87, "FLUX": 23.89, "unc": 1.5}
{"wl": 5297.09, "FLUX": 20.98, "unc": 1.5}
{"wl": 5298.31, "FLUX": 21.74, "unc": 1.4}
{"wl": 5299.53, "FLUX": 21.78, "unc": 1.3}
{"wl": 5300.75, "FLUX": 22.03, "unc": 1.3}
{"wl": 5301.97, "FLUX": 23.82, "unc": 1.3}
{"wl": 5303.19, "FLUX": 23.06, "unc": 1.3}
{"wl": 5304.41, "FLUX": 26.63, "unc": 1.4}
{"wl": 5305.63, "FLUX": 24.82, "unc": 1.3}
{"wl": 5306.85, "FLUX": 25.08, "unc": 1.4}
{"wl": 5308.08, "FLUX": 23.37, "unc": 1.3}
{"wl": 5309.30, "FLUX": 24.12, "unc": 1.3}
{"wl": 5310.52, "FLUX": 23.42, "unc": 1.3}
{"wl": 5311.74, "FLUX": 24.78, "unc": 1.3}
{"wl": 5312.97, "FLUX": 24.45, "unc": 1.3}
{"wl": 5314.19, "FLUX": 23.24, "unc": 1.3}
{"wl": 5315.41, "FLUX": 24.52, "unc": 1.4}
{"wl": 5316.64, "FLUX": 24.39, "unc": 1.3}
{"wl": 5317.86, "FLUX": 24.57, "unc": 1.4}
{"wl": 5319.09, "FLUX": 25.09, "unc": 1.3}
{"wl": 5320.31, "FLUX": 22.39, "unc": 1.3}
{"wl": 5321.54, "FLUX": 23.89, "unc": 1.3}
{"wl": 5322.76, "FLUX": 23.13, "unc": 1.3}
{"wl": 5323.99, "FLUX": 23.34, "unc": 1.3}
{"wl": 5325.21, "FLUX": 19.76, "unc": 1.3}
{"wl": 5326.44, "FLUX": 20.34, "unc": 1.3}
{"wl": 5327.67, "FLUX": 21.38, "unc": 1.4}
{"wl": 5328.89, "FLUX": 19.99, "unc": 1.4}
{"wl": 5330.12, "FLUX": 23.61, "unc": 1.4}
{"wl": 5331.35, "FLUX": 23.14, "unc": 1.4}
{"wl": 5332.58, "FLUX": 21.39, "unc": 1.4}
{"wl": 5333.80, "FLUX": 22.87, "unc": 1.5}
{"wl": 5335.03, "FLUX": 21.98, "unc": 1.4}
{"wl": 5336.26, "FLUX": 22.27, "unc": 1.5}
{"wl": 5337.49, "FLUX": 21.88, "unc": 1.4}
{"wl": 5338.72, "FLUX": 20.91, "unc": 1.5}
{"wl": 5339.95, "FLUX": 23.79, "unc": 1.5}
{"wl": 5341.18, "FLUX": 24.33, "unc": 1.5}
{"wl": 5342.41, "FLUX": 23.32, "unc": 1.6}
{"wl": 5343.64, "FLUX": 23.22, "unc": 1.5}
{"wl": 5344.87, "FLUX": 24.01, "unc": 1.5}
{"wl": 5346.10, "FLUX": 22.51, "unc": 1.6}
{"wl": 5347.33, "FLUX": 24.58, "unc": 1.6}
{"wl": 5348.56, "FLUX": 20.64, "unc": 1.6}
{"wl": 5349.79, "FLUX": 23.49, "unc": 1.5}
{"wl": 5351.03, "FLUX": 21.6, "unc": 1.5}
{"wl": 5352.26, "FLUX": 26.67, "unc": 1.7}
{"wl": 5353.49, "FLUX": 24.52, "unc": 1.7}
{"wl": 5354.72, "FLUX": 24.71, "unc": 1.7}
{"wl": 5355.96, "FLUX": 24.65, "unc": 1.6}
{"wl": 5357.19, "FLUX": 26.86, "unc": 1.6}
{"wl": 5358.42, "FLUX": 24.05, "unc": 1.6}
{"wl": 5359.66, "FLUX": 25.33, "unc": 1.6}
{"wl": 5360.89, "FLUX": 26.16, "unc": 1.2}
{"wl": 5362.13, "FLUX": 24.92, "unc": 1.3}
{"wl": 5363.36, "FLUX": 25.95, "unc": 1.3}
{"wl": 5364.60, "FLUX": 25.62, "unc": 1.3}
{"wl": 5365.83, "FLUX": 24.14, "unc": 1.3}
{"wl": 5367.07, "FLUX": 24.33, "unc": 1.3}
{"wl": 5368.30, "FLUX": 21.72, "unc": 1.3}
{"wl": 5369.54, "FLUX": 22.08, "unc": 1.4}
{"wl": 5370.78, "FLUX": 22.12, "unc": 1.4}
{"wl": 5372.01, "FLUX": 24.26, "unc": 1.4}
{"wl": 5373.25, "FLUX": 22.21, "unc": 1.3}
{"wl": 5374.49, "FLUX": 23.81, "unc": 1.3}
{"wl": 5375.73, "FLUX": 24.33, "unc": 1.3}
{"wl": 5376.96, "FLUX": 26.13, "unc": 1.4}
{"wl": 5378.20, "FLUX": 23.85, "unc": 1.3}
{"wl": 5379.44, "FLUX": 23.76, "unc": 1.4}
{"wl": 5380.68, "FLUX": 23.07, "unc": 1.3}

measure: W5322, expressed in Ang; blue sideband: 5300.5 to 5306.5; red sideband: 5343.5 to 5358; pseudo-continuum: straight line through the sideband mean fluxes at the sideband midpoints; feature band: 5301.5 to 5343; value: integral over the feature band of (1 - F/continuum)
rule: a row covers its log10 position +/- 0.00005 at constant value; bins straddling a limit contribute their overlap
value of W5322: 1.6 Ang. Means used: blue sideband 24.3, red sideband 24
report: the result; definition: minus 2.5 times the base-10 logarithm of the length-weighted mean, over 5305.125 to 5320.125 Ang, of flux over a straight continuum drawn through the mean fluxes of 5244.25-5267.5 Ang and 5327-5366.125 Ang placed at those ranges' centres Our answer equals -0.07 mag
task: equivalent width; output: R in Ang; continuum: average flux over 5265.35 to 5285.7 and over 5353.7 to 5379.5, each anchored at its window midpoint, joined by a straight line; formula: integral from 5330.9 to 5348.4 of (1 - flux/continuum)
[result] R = 0.5 Ang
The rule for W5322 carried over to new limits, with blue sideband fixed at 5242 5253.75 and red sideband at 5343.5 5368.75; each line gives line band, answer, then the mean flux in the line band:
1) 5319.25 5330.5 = 0.77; 22.1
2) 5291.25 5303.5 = 0.14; 22.9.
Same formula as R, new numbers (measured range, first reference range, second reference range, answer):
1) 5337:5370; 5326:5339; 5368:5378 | -1.9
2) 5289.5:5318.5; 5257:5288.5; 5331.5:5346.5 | -2.3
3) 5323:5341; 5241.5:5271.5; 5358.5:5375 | 0.9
